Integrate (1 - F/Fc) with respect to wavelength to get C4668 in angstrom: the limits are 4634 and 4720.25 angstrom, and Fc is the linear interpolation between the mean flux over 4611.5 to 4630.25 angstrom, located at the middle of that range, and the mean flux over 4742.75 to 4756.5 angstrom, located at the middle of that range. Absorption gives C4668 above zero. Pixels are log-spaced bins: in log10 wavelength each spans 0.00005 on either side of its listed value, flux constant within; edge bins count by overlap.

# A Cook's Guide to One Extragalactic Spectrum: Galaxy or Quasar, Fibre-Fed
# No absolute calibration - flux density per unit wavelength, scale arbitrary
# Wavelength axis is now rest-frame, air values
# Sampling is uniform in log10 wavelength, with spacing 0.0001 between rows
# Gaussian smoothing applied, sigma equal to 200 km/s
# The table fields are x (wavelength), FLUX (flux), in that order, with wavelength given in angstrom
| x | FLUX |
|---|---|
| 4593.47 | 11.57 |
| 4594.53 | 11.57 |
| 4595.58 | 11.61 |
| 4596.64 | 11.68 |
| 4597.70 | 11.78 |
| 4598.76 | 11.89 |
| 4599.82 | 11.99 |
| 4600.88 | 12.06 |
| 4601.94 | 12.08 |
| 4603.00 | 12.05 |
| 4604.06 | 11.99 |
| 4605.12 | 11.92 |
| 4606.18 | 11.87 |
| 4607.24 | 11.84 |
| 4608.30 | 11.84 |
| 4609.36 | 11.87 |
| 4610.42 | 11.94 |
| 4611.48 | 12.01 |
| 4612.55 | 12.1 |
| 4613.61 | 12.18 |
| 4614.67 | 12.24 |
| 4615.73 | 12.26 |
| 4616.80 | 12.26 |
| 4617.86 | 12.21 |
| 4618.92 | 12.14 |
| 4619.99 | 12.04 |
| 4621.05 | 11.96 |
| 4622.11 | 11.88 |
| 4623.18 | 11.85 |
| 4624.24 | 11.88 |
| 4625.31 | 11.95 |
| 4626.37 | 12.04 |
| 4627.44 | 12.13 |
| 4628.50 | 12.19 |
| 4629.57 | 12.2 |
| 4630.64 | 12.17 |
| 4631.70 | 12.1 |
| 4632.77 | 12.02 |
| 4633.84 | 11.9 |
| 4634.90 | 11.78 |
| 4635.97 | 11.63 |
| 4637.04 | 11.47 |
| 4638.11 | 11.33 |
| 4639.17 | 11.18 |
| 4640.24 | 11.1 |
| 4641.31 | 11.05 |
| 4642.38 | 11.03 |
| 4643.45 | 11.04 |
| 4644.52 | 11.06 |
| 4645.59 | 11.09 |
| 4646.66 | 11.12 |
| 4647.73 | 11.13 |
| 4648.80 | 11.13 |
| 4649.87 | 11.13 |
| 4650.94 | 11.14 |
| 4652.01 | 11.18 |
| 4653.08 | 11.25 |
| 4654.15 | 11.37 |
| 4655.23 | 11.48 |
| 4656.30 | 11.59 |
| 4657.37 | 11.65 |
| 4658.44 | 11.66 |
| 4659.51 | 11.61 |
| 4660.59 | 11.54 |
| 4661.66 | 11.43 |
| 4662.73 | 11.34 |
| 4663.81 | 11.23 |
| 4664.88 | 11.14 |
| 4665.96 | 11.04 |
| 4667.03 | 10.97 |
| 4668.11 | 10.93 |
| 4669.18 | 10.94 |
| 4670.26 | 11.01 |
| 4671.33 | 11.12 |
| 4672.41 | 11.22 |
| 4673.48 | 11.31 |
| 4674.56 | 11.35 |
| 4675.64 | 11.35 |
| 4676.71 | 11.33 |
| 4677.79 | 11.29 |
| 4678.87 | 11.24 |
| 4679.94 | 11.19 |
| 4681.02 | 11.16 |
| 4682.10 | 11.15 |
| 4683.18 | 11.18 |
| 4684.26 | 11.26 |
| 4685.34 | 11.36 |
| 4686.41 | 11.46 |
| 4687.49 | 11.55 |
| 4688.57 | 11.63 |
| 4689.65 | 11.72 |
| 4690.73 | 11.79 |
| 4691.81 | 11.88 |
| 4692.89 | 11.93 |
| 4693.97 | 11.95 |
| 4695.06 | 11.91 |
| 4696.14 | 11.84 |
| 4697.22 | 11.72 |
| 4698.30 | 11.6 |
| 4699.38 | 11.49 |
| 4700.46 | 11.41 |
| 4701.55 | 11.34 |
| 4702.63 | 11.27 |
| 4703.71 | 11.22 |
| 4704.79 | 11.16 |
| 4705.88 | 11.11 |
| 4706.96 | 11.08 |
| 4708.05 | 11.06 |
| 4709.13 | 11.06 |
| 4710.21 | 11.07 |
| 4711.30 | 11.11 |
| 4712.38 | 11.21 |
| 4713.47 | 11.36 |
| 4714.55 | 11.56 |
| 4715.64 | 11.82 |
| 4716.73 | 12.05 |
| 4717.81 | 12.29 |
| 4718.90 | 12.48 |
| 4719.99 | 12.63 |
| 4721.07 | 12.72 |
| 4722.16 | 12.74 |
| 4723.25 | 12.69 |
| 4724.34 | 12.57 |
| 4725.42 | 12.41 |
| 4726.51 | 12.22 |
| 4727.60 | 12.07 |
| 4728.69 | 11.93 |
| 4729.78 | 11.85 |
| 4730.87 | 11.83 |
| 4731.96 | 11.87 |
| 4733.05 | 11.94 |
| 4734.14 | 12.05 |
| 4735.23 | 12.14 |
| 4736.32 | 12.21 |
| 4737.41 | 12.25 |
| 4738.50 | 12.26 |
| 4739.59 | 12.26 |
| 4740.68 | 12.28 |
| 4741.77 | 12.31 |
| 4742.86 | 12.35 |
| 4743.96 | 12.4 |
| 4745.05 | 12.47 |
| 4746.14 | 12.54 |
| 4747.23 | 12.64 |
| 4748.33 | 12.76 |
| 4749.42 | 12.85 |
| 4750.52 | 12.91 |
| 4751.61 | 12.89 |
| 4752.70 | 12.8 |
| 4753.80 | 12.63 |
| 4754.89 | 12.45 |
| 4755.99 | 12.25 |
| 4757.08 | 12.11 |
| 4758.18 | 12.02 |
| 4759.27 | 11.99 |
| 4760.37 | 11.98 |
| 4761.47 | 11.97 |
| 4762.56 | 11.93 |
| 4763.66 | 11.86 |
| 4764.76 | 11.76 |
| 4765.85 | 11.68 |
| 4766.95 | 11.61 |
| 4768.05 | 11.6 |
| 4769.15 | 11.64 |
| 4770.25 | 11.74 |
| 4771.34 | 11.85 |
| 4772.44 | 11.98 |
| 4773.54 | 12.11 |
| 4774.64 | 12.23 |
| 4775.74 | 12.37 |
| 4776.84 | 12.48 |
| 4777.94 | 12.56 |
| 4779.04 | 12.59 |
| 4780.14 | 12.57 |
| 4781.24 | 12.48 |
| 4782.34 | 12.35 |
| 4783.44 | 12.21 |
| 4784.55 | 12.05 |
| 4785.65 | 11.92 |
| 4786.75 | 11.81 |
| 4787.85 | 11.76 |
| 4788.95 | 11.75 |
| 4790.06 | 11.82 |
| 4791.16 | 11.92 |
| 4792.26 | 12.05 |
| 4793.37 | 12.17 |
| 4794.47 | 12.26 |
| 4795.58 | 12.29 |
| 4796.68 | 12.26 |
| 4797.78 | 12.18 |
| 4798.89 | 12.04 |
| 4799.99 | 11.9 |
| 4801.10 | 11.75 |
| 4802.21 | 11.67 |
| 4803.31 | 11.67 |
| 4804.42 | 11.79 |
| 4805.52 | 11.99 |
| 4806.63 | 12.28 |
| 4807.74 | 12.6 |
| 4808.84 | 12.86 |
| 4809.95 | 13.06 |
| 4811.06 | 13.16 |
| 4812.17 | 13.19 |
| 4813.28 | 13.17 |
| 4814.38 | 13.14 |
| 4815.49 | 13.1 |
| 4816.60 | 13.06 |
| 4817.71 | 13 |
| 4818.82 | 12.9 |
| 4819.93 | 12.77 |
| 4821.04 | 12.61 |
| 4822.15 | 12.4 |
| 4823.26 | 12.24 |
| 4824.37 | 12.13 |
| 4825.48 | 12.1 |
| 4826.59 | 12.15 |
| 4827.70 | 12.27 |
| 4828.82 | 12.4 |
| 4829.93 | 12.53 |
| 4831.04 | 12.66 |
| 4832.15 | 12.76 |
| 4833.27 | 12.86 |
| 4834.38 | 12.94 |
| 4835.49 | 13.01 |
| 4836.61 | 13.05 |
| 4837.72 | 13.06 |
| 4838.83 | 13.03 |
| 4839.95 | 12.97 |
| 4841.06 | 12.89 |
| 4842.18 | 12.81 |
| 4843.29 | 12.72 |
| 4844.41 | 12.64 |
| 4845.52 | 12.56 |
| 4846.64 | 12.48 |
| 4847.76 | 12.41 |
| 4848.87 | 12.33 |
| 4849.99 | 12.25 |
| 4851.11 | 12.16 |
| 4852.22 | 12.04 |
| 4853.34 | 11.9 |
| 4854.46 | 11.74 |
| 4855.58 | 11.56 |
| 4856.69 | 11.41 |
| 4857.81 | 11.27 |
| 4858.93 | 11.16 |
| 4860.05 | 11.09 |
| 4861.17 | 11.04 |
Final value 6.5 angstrom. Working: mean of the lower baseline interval 12.1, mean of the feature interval 11.4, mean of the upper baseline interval 12.6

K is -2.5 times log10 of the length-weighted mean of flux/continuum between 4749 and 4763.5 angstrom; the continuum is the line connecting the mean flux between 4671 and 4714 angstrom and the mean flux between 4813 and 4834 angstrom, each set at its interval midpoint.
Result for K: -0.03 mag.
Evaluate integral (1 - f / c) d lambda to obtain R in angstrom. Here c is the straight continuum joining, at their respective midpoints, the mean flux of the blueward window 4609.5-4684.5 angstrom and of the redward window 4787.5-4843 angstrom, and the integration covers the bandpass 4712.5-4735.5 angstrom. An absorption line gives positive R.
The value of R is -0.3 angstrom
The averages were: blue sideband 11.5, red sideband 12.5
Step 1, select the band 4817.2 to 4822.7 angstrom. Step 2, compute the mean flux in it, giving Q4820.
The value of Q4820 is 12.7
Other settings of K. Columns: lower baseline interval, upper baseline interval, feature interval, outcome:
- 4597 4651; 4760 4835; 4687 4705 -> 0.03 mag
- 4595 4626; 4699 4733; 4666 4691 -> 0.05 mag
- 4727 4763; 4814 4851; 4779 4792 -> 0.03 mag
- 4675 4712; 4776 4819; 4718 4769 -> -0.04 mag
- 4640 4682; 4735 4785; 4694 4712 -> 0.03 mag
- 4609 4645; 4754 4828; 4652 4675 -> 0.06 mag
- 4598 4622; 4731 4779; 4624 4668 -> 0.06 mag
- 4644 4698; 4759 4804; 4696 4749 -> -0.02 mag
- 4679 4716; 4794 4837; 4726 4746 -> -0.03 mag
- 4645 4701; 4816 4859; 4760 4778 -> 0.01 mag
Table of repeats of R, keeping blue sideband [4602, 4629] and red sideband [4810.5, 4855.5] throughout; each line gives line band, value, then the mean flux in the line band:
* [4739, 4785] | 0.67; 12.2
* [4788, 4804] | 0.70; 12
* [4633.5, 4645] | 0.74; 11.3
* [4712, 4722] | 0.21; 12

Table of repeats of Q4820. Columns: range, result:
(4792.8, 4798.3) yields 12.2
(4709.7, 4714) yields 11.2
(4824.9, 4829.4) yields 12.2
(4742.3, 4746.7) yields 12.4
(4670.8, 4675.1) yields 11.2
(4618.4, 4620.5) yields 12.1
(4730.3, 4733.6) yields 11.9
